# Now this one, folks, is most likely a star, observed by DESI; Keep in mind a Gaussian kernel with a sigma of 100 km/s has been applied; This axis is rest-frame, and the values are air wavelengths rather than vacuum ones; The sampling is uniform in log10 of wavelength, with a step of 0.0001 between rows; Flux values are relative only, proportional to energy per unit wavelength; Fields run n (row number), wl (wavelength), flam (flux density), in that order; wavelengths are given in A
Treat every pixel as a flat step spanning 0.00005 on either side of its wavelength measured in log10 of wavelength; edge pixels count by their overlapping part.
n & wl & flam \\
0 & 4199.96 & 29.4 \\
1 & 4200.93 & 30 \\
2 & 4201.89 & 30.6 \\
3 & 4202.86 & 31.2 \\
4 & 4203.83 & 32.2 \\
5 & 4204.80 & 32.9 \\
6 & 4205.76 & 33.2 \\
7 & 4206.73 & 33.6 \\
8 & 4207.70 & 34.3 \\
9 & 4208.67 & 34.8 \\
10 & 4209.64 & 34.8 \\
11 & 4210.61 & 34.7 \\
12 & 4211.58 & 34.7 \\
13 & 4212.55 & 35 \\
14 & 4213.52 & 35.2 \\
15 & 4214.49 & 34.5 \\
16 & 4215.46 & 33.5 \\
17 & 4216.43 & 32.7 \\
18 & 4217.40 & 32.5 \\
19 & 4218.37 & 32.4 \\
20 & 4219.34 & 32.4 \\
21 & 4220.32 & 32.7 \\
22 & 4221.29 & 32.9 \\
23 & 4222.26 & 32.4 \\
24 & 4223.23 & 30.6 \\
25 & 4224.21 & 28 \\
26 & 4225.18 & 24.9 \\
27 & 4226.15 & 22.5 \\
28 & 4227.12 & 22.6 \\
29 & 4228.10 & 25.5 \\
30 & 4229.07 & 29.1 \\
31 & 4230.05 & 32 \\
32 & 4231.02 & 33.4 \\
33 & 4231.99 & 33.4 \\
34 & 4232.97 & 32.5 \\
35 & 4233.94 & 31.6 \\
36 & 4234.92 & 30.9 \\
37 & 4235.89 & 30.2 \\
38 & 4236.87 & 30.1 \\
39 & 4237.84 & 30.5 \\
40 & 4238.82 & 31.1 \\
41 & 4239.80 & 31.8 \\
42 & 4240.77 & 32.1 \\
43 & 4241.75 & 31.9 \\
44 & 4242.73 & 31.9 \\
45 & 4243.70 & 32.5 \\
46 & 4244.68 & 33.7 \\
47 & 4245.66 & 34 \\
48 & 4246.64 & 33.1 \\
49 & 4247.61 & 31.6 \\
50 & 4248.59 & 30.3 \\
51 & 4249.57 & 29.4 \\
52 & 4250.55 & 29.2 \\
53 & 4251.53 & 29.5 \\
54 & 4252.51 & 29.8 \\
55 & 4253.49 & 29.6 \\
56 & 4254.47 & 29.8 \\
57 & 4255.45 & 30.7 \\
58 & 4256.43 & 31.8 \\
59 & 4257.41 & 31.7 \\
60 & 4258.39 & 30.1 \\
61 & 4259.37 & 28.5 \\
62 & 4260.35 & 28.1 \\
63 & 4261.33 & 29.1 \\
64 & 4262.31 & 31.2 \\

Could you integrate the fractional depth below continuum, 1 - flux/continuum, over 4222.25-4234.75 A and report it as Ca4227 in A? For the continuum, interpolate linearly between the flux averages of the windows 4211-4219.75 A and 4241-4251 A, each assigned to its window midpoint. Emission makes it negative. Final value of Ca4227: 1.45 A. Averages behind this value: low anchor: 33.7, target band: 29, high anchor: 31.8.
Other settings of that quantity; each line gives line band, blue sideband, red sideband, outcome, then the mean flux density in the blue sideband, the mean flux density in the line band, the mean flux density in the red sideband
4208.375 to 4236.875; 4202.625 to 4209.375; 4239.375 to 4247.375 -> 1.4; 33.3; 31.4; 32.6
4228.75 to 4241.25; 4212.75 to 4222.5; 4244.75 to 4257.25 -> 0.2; 33.2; 31.5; 30.8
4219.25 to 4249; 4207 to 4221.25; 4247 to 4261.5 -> 1.1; 33.8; 30.7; 30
